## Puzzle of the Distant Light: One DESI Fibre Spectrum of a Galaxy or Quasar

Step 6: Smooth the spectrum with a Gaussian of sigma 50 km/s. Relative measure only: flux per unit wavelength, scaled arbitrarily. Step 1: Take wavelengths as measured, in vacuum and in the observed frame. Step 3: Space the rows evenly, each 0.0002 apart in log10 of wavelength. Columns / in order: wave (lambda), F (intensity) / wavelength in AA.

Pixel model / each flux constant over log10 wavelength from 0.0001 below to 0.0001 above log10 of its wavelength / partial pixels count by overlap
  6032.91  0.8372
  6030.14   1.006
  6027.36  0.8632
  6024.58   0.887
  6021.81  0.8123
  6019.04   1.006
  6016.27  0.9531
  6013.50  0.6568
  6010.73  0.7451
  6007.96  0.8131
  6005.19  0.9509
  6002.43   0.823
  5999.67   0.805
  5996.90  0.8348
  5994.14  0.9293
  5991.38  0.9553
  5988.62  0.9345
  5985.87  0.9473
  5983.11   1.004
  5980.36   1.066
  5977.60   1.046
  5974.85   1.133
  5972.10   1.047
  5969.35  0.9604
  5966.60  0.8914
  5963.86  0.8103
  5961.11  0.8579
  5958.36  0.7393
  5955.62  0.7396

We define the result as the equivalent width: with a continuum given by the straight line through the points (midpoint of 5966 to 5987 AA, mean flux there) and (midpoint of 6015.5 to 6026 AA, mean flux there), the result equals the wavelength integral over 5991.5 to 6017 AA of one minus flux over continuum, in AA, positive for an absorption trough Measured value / 3.1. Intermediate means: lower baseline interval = 1.02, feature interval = 0.837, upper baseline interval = 0.912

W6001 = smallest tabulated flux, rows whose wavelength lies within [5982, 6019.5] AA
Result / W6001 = 0.6568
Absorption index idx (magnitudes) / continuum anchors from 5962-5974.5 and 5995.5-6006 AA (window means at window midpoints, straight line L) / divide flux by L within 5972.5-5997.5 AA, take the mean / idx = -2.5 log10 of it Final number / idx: -0.11 mag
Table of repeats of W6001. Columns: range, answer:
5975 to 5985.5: 1.004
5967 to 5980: 0.9604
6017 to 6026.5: 0.8123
